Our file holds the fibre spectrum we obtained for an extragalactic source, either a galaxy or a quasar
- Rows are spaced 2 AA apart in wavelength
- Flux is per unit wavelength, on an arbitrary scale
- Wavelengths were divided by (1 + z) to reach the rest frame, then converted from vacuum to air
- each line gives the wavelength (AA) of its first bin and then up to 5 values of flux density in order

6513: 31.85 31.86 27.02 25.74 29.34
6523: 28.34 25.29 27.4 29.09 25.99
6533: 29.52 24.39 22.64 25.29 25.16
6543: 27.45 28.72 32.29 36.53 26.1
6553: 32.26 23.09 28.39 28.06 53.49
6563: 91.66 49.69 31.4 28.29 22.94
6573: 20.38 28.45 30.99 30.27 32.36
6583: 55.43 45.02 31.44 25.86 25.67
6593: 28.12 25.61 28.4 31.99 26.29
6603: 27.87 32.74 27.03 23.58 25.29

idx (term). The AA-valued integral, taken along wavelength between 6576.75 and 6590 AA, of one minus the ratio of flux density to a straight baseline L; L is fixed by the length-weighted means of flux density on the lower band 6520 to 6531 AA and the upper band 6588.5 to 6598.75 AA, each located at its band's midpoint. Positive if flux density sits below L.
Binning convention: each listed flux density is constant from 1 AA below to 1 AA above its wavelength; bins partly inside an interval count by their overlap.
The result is -4.3 AA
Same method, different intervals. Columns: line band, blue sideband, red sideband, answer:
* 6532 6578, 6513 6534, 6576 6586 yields 2.1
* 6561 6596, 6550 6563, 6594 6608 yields -3.4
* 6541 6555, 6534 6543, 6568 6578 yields -2.5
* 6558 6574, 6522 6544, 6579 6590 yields -3.7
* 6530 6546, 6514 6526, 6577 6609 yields 1.5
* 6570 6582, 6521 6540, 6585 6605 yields 0.3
